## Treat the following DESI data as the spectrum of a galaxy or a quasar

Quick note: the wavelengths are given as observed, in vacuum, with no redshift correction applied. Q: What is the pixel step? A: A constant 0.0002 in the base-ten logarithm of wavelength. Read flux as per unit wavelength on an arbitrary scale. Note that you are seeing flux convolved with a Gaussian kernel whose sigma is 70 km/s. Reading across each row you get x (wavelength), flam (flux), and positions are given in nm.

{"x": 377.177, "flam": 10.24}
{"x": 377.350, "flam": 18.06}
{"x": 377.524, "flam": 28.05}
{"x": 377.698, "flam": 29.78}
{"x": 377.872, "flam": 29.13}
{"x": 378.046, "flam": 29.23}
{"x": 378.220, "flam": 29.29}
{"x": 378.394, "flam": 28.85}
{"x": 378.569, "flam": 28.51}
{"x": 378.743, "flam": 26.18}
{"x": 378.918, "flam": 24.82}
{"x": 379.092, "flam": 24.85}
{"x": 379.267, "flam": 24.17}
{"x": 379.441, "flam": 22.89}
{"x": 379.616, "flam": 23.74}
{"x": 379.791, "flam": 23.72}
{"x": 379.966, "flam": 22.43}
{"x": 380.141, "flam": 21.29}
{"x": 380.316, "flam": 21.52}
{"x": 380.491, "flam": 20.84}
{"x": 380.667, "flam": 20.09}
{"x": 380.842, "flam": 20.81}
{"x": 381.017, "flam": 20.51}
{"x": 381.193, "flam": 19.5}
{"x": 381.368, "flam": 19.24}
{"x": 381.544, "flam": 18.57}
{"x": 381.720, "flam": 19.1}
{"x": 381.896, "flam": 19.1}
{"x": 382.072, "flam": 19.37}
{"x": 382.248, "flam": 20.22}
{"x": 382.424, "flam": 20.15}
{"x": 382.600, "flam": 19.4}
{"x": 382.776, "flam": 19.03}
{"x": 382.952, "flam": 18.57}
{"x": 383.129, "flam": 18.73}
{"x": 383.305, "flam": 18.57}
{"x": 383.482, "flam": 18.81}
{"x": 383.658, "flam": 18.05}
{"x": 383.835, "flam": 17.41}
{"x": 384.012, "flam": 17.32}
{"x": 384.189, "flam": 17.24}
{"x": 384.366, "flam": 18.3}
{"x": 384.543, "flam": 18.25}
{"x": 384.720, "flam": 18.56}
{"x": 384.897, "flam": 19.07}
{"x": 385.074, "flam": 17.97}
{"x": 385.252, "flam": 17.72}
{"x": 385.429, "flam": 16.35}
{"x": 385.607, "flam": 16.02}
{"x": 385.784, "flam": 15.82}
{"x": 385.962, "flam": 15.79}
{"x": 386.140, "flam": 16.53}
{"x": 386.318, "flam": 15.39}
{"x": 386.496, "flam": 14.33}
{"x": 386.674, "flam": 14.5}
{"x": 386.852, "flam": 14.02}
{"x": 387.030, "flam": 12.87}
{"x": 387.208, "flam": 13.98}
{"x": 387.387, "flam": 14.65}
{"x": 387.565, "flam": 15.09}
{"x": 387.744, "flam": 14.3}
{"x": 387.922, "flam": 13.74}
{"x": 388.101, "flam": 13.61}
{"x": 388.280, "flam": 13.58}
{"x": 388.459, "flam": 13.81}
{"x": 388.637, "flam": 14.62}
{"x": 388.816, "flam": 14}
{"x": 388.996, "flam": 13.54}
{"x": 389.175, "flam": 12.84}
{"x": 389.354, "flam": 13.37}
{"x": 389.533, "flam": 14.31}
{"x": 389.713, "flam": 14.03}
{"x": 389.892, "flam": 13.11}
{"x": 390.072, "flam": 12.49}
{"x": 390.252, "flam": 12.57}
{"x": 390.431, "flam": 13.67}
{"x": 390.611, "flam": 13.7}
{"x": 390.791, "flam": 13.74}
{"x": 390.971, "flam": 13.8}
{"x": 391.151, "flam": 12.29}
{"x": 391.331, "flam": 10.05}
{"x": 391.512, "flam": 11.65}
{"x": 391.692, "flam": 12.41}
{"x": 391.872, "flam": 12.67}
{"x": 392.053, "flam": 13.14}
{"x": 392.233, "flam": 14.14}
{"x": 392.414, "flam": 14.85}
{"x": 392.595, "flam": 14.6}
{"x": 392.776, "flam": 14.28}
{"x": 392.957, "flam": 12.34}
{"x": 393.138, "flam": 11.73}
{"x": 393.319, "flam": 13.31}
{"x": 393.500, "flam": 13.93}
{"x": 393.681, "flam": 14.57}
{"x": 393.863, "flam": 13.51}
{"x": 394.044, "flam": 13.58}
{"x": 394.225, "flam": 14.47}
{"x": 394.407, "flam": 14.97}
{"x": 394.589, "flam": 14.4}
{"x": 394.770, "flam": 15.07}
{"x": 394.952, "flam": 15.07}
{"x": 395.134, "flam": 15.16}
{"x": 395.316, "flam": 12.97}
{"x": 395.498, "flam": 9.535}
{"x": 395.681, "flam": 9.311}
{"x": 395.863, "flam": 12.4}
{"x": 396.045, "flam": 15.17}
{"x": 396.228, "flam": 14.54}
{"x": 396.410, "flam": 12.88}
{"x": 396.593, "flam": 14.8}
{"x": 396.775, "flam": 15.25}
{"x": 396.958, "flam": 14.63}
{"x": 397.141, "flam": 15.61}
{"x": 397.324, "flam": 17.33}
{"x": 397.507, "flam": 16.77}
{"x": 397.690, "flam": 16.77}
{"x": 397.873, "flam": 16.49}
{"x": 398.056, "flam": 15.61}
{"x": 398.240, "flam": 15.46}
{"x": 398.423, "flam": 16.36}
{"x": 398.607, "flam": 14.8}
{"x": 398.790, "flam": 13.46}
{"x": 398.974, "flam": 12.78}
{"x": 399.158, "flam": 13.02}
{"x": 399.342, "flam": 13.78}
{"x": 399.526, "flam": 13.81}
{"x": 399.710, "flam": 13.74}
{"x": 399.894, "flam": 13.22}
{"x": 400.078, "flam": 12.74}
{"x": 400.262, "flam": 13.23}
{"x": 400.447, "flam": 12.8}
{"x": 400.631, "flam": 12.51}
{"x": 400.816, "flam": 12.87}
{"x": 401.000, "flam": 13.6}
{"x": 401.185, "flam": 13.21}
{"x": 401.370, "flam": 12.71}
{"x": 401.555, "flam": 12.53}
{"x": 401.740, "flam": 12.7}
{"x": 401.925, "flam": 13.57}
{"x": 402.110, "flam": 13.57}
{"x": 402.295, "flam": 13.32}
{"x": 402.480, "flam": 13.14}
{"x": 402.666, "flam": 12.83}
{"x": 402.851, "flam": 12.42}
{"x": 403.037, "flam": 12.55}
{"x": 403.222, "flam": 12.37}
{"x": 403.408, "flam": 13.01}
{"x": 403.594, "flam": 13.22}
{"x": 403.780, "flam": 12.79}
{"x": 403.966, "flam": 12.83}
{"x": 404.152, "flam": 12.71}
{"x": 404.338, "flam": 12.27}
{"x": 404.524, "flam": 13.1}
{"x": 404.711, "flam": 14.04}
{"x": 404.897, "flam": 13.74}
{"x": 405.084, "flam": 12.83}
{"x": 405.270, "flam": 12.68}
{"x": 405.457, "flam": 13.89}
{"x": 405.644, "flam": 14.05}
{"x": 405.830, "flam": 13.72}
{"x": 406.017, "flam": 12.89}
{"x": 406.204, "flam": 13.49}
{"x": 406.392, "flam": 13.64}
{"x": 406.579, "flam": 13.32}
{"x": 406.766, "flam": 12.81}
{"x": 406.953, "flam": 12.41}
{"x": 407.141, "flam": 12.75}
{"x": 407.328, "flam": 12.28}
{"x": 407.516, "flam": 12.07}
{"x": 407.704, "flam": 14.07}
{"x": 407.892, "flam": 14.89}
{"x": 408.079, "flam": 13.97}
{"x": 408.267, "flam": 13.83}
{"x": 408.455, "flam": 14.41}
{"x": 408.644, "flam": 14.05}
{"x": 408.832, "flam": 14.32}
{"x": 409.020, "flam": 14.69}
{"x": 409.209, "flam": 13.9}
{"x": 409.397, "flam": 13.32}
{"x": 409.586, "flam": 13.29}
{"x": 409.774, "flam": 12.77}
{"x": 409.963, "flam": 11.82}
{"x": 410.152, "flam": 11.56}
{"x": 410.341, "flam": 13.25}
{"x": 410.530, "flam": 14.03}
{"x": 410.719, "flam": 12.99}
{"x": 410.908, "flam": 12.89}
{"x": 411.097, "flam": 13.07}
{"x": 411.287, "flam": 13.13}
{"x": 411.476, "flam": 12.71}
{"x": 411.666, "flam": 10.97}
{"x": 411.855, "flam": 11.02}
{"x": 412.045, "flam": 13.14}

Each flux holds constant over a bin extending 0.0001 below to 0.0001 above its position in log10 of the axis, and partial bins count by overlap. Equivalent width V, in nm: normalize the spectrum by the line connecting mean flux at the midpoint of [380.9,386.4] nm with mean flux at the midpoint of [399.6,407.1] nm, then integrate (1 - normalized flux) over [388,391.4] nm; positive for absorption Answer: 0.68 nm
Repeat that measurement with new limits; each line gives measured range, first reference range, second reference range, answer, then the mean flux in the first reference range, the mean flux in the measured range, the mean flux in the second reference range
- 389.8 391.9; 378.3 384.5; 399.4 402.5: 0.55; 20.9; 12.7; 13.1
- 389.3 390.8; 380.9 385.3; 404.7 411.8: 0.33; 18.8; 13.4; 13.3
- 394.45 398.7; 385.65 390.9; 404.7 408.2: -0.28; 14.1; 14.6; 13.3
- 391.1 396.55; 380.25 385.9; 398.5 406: 0.79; 18.7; 13.3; 13.2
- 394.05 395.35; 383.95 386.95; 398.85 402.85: -0.01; 16.6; 14.6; 13.1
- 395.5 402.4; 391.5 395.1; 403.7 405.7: -0.22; 13.8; 13.9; 13.2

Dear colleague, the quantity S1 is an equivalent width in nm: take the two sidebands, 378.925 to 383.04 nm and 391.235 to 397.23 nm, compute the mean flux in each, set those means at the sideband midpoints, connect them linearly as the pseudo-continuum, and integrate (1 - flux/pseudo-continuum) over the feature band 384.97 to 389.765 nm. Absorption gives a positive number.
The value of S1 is 0.74 nm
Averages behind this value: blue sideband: 20.9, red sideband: 13.5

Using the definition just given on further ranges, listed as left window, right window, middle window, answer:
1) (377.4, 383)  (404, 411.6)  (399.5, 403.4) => 0.624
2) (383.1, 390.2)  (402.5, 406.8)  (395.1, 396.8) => 0.144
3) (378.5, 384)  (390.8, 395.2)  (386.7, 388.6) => 0.326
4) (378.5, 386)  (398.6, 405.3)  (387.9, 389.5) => 0.362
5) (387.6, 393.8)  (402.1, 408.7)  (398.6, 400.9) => 0.008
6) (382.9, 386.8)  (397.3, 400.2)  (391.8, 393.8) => 0.273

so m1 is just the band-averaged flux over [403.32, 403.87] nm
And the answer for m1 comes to 13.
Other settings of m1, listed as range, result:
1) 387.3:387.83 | 14.7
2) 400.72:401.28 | 13.2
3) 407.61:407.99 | 14.5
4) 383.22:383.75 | 18.5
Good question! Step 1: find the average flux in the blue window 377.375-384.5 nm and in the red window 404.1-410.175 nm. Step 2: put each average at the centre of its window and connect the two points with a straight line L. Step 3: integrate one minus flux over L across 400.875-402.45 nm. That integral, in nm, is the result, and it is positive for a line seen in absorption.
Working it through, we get 0.21 nm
